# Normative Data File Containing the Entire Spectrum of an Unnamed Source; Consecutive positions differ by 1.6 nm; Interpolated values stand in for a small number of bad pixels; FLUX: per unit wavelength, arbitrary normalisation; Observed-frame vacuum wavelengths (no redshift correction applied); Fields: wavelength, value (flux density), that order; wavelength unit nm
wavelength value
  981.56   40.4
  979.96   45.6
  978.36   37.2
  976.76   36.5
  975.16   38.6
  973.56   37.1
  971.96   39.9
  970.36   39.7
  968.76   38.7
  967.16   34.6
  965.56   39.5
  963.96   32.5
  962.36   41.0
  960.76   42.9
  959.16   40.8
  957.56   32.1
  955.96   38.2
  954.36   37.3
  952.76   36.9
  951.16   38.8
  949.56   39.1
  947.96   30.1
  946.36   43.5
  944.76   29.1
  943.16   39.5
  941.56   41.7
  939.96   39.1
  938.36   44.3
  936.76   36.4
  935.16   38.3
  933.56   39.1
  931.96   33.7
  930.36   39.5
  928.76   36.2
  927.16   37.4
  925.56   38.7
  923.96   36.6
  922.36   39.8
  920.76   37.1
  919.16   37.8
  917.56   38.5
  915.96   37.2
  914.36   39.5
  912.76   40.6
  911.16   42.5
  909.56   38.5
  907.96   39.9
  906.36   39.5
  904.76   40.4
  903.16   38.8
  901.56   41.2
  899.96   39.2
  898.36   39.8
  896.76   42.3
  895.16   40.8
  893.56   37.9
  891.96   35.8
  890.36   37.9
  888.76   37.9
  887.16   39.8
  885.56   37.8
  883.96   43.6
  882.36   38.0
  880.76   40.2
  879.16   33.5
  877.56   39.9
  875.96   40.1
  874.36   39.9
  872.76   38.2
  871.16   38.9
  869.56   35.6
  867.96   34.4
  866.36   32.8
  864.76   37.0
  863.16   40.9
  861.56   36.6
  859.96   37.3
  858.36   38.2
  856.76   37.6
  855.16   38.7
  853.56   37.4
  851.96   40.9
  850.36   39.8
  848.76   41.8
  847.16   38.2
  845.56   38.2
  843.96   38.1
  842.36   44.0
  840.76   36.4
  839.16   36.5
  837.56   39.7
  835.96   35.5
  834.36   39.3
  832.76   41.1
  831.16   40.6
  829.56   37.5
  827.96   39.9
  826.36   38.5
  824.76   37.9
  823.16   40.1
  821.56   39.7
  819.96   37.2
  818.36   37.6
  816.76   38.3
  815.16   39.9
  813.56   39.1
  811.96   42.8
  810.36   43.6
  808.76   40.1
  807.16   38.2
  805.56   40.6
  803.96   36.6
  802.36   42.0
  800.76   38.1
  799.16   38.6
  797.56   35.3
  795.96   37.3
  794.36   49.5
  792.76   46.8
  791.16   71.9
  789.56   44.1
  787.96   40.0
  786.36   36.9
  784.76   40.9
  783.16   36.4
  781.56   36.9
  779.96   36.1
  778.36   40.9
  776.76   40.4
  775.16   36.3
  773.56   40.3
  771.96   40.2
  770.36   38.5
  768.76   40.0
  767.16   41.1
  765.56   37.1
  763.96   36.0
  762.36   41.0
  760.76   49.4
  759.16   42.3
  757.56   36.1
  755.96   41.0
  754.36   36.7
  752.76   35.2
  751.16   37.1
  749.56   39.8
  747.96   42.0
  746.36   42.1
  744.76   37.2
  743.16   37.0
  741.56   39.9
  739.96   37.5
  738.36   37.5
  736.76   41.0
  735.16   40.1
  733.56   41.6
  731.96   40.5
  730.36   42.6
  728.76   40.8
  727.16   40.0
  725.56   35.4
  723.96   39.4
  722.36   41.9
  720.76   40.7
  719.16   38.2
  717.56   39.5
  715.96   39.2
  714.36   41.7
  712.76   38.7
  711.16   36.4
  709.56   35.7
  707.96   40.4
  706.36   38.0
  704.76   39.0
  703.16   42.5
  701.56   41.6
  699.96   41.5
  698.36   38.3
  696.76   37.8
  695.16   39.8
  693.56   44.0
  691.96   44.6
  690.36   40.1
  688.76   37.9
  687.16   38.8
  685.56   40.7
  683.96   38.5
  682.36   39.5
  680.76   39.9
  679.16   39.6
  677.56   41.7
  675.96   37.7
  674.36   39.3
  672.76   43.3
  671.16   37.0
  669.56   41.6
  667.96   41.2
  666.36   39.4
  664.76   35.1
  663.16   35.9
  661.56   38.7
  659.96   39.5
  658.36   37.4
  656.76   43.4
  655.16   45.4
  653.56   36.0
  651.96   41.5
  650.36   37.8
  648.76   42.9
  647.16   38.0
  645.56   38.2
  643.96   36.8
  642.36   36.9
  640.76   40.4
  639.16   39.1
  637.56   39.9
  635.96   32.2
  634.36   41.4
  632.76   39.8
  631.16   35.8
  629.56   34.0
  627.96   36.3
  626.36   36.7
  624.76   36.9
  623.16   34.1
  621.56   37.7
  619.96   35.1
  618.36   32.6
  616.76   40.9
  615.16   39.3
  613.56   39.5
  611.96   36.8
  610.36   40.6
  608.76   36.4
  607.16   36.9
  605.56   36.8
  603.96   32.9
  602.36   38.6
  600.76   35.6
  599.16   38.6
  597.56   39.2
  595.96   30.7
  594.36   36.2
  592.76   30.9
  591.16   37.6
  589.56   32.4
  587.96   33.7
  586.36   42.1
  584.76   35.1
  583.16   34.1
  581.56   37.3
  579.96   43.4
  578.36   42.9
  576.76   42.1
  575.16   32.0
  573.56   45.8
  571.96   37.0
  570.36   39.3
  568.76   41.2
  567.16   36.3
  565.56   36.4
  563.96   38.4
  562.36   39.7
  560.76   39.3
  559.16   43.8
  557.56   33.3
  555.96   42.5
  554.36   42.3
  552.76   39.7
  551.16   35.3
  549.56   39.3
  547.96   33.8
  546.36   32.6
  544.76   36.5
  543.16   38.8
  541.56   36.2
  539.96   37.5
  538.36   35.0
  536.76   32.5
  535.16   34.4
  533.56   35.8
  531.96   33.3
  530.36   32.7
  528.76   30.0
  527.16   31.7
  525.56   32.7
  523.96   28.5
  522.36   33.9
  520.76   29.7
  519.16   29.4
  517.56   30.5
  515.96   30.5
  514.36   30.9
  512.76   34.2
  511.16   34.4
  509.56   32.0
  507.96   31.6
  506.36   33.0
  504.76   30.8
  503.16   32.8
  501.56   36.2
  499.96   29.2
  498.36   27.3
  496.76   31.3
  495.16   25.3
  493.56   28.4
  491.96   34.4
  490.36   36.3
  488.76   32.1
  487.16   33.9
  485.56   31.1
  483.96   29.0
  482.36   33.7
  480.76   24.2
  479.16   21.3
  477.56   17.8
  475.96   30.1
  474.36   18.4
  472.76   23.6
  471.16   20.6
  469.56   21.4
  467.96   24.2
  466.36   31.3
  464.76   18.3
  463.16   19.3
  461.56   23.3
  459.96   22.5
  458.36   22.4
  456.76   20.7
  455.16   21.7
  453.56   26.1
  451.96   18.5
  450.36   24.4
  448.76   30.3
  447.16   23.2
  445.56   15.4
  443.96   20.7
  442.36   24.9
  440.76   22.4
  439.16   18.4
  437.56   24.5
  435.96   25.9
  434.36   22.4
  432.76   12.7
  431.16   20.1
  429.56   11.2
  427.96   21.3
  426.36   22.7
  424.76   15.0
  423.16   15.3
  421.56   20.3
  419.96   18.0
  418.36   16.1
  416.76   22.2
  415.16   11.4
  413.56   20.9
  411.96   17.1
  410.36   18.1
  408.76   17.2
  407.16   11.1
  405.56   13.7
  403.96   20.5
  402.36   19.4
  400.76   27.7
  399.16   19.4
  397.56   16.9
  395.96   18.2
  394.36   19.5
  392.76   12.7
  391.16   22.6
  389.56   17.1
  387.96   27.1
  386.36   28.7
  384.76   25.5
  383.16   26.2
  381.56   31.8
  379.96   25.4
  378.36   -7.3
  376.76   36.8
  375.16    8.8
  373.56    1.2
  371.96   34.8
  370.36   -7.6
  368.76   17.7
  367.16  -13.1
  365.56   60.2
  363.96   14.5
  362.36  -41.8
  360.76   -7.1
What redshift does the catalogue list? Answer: 0.21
